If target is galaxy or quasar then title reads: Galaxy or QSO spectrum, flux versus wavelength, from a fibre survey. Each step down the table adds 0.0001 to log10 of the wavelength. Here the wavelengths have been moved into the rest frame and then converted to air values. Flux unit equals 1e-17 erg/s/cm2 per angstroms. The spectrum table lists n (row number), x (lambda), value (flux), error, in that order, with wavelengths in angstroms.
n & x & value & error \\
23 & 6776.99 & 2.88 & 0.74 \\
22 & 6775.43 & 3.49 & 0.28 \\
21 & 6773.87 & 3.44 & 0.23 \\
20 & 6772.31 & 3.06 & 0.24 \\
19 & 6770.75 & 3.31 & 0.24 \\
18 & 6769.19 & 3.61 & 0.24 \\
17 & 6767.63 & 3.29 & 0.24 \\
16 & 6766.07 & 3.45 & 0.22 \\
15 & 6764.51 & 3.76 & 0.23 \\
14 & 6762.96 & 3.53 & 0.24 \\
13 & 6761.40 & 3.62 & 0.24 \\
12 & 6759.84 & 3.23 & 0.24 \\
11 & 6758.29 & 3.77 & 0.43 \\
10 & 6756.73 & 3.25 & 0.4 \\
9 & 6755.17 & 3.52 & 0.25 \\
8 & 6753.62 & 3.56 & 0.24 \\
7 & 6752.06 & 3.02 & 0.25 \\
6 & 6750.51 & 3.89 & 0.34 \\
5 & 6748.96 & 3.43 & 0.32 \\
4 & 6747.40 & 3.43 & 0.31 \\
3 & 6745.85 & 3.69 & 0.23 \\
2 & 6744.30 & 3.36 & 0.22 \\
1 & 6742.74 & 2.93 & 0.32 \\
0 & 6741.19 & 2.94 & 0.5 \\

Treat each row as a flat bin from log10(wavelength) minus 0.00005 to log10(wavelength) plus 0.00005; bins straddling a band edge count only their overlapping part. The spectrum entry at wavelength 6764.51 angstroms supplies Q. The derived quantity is 3.76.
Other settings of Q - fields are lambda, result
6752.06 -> 3.02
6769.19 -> 3.61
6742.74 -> 2.93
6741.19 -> 2.94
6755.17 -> 3.52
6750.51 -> 3.89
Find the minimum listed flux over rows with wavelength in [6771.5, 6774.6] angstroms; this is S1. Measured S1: 3.06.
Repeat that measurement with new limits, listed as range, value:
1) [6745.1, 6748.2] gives 3.43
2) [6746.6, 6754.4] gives 3.02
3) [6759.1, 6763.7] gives 3.23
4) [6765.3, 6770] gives 3.29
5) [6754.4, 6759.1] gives 3.25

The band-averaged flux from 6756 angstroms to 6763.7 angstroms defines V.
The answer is 3.48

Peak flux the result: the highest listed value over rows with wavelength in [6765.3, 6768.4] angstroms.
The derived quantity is 3.45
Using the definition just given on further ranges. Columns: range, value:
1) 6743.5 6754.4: 3.89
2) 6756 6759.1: 3.77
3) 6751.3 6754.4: 3.56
